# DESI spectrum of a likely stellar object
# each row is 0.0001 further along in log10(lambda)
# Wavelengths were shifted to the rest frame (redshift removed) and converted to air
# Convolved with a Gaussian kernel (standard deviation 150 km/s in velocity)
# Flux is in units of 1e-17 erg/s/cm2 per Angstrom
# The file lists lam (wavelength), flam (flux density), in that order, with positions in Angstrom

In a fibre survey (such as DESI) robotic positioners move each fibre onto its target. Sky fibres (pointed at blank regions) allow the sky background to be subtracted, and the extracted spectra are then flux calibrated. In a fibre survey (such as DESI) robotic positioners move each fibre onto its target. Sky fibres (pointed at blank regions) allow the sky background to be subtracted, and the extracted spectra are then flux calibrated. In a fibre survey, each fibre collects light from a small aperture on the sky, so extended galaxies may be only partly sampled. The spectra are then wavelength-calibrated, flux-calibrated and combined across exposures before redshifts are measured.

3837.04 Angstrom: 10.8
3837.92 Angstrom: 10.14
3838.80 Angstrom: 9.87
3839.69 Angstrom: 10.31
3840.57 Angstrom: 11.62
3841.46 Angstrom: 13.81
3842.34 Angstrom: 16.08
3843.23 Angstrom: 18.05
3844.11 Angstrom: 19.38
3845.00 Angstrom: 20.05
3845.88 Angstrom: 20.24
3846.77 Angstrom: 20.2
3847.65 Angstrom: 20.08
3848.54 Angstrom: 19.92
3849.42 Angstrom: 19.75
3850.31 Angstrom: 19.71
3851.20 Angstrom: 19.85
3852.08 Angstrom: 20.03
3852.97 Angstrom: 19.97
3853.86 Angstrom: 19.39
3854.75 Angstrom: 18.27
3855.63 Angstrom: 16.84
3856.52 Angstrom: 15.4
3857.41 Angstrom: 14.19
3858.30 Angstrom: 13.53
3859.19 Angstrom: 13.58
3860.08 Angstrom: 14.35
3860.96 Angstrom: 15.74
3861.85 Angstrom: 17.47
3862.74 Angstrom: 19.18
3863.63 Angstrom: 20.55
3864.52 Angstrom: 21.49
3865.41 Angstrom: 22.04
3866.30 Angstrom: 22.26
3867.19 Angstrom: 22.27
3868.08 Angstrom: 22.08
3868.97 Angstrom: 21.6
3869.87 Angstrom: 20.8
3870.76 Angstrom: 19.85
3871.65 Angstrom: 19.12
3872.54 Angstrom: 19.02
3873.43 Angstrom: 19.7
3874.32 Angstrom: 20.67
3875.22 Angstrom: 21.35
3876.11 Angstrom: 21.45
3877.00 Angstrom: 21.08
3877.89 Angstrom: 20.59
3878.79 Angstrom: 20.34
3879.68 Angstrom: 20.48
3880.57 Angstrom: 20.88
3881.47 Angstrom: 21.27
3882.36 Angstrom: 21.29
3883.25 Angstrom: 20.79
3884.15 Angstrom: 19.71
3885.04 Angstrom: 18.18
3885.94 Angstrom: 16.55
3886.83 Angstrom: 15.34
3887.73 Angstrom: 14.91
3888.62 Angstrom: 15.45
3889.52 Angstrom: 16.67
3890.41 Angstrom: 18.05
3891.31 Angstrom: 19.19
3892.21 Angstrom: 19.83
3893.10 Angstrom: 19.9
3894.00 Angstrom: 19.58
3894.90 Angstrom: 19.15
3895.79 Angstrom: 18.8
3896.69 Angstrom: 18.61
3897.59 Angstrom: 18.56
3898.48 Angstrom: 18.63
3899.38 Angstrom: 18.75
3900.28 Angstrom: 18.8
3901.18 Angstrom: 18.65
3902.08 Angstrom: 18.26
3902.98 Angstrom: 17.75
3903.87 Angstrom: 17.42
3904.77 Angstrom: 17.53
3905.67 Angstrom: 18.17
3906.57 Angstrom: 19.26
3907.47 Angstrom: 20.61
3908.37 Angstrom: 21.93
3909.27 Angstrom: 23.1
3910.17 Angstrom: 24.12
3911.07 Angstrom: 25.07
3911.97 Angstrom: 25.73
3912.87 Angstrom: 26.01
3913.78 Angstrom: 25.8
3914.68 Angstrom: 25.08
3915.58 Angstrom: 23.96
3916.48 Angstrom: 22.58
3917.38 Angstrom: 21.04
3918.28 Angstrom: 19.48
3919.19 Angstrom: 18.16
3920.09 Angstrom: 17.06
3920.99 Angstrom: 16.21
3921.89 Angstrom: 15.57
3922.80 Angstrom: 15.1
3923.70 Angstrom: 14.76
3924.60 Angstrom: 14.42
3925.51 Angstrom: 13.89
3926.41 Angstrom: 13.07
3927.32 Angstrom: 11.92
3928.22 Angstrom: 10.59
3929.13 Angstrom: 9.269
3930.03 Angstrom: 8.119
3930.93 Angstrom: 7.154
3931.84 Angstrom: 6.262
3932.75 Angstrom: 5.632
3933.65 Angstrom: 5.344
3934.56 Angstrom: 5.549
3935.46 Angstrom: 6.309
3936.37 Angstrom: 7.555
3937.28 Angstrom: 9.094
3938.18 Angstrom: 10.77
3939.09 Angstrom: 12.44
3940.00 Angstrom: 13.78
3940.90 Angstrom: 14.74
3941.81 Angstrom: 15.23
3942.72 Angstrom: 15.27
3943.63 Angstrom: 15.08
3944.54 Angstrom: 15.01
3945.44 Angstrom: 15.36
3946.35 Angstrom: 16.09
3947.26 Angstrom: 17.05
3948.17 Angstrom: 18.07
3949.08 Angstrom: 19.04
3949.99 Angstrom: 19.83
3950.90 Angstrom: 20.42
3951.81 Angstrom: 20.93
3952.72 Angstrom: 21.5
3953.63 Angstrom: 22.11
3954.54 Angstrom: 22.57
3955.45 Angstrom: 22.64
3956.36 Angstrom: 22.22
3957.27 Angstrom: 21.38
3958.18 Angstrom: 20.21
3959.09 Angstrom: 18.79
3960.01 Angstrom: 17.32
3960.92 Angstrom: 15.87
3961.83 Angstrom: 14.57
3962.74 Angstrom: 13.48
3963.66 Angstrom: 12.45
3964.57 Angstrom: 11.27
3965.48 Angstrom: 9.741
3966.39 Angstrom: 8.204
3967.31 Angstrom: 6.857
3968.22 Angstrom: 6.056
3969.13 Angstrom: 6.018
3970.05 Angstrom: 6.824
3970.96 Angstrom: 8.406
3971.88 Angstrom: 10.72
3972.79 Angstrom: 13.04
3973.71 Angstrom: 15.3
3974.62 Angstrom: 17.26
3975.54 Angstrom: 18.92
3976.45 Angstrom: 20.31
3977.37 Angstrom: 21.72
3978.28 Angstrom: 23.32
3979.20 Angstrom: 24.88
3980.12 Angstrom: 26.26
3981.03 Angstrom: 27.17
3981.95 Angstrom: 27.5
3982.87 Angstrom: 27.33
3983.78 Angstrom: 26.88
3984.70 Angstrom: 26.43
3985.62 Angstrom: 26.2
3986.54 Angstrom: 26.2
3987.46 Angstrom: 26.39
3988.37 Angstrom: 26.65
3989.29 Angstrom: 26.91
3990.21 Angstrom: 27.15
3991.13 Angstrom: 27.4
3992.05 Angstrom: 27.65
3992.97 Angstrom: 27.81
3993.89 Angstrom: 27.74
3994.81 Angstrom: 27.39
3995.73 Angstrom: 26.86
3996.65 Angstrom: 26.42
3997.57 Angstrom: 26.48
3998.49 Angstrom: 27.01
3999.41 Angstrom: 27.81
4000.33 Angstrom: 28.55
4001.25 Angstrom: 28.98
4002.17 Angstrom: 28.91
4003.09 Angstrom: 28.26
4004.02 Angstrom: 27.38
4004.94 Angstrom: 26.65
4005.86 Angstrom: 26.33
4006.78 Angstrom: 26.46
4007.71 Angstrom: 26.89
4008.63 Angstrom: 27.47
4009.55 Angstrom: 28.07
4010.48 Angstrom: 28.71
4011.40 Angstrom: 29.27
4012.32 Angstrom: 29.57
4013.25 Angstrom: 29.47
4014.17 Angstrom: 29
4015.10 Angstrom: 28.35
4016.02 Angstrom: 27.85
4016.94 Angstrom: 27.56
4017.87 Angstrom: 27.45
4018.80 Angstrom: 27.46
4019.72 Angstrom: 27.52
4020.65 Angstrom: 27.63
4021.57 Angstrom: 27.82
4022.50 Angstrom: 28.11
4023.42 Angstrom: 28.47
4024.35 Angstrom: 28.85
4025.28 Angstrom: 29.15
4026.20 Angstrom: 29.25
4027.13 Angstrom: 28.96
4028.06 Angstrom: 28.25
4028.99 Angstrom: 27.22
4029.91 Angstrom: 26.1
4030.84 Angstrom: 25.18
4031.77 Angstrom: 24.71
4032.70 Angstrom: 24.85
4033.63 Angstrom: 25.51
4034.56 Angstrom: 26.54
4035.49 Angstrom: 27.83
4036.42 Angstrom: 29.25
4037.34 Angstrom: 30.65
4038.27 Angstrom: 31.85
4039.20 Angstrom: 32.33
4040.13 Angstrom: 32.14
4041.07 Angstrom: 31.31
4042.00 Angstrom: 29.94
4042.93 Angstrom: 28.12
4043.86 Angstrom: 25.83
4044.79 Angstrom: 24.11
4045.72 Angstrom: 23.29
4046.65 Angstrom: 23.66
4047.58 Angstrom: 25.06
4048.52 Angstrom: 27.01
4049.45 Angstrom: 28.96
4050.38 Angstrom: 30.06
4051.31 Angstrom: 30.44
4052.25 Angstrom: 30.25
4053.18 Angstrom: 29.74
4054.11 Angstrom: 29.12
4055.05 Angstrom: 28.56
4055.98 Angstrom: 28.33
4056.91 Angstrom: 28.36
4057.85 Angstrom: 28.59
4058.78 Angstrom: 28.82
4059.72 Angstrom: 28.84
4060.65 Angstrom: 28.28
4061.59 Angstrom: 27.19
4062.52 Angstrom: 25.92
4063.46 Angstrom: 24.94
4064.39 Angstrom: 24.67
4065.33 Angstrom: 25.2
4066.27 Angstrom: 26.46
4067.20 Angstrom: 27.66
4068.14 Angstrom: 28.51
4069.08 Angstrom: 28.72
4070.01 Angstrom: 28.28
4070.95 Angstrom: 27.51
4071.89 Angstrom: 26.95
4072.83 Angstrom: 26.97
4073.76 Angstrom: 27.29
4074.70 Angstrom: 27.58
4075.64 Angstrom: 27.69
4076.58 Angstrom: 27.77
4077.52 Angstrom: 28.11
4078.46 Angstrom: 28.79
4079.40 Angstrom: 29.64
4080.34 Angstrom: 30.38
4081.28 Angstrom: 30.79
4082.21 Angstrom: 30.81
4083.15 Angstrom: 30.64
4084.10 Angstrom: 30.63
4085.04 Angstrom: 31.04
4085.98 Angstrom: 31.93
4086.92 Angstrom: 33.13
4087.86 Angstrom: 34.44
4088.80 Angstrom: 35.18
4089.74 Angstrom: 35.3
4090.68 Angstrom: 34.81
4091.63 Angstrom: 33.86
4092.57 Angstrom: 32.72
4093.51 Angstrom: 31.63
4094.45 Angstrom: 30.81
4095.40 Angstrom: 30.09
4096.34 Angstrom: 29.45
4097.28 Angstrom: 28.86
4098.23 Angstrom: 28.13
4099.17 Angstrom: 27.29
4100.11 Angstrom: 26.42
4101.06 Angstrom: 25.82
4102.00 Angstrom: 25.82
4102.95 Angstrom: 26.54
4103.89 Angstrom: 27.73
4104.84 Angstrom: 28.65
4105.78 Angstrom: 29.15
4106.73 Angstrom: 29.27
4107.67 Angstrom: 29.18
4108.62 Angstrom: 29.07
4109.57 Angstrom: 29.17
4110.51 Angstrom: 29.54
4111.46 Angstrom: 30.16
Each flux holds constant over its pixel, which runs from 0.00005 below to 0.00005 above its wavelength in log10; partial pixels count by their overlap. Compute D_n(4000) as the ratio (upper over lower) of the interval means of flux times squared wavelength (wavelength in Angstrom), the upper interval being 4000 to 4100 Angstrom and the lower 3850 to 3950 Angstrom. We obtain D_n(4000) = 1.8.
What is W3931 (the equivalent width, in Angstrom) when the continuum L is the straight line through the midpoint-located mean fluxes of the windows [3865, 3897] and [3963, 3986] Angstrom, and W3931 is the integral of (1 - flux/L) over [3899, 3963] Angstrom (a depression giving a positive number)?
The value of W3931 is 5.3 Angstrom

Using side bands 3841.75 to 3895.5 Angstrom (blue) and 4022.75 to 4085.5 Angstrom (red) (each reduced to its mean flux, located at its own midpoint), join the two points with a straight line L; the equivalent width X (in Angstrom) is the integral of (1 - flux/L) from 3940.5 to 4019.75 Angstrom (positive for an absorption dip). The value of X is 9.0 Angstrom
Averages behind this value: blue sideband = 19.1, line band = 21.9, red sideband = 28.1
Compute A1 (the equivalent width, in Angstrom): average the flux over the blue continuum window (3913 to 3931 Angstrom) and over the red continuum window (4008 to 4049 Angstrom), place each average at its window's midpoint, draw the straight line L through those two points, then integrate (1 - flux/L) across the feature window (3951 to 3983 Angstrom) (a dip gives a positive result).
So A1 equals 6.21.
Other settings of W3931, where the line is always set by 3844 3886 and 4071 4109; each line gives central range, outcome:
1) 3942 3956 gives 2.8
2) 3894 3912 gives 1.2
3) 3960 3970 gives 5.6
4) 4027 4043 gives -0.7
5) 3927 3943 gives 9.2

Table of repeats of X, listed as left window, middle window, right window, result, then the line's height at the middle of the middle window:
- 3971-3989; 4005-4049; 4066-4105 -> -3.8 Angstrom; 25.6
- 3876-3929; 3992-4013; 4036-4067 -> -2.2 Angstrom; 25.1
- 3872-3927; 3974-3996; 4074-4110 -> -1.2 Angstrom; 24.1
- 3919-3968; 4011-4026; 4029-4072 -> -3.0 Angstrom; 23.7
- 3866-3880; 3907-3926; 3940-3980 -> -1.9 Angstrom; 18.5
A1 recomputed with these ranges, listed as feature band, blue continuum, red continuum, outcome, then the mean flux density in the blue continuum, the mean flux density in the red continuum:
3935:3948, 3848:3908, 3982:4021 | 5.7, 19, 27.5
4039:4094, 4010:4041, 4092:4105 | -1.1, 28.3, 28.6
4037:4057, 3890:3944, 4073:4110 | -1.6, 16.4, 29.9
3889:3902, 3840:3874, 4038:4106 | 1.1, 18.6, 28.9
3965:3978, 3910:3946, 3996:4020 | 5.8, 14.9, 27.8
